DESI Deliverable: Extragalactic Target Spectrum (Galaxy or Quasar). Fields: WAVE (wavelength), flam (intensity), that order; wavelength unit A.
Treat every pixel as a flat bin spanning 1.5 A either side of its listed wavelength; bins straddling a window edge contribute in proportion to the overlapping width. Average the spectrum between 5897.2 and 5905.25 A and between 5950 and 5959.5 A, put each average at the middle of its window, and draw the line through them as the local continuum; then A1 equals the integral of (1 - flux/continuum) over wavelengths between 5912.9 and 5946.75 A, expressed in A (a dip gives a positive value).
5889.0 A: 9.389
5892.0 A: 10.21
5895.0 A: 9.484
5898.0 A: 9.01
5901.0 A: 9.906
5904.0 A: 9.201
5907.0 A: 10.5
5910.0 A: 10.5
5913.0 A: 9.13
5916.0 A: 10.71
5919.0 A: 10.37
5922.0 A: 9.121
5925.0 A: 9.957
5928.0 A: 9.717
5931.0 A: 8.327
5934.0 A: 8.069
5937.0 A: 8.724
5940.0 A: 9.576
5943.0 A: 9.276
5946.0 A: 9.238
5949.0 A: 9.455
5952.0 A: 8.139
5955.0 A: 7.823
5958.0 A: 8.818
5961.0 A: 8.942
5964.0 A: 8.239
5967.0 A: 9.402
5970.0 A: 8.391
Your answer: -2.0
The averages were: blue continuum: 9.41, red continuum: 8.32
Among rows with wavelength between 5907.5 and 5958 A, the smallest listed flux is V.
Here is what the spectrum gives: 7.823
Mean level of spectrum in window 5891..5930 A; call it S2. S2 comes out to 9.81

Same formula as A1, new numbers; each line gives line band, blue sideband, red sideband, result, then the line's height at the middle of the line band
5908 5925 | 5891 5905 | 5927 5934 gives -1.6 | 9.11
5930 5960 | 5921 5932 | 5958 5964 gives 0.8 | 9.01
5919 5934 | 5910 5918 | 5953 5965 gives 0.5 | 9.61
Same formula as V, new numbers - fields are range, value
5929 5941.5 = 8.069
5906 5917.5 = 9.13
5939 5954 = 8.139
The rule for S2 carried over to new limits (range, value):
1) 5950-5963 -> 8.46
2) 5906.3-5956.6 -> 9.31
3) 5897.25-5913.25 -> 9.79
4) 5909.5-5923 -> 9.96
